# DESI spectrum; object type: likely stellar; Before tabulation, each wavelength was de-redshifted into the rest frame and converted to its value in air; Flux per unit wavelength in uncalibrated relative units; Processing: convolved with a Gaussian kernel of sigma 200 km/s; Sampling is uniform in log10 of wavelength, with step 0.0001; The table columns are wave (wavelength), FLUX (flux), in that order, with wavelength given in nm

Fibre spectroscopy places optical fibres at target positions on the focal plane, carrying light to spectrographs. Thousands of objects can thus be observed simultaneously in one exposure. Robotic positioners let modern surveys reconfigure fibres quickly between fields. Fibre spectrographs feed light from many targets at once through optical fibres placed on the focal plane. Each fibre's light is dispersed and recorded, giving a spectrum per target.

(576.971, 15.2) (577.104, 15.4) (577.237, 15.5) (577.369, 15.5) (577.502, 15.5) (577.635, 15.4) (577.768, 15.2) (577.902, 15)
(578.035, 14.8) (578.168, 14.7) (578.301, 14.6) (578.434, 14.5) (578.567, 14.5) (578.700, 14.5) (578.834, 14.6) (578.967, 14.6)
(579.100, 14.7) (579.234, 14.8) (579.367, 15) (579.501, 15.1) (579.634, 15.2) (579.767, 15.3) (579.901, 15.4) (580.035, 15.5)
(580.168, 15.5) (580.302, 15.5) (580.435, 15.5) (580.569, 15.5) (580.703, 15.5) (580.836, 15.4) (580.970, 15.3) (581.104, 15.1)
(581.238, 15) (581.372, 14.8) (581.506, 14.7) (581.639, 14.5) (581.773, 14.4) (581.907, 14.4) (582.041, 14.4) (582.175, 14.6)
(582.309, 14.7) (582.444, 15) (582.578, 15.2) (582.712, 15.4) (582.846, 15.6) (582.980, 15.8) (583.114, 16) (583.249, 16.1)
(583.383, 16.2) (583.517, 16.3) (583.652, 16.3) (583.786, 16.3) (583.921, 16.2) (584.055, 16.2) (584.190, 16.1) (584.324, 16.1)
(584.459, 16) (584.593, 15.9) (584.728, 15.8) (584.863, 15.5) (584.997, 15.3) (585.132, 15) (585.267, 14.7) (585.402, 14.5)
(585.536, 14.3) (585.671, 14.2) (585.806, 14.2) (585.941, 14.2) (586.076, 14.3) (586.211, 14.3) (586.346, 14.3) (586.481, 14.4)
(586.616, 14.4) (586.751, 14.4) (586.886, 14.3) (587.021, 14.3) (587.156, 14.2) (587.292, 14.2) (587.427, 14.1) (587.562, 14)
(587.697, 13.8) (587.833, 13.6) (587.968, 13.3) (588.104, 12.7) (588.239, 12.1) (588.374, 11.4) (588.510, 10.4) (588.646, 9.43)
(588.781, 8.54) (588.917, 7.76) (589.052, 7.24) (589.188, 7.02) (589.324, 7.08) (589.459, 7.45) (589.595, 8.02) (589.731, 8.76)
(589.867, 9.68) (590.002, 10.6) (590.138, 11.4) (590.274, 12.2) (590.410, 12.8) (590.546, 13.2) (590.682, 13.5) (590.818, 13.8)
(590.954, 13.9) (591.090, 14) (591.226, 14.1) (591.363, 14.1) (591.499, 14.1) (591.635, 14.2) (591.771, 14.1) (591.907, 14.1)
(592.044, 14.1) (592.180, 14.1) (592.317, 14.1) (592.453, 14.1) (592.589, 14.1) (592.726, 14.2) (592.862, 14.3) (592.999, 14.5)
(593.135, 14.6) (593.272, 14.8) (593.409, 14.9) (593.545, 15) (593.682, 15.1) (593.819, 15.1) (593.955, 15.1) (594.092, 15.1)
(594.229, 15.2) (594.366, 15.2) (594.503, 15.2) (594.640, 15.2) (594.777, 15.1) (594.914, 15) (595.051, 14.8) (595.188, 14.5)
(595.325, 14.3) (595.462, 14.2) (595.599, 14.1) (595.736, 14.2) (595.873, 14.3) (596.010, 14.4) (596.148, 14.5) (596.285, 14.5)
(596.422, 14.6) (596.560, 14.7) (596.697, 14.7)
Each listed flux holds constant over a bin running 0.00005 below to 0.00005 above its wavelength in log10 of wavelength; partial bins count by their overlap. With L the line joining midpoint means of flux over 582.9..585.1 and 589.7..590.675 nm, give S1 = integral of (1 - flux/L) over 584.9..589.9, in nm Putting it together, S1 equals 0.47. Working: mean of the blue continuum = 16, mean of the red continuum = 11.5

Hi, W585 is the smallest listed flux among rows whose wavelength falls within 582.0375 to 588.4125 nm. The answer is 11.4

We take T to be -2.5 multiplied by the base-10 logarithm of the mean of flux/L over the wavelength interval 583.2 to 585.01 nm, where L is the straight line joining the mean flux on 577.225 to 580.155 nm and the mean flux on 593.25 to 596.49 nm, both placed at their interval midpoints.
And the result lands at -0.079 mag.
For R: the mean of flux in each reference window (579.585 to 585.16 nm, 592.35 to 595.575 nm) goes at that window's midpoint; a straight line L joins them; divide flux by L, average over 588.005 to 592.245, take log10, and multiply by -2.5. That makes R 0.29 mag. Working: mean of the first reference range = 15.4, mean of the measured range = 11.5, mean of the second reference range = 14.8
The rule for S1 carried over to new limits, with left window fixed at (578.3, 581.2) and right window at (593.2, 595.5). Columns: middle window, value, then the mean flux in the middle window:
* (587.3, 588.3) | 0.10 nm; 13.4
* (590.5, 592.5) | 0.13 nm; 14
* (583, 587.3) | -0.04 nm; 15.2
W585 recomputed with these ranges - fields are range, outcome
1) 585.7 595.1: 7.02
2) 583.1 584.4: 16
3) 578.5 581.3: 14.5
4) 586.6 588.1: 13.3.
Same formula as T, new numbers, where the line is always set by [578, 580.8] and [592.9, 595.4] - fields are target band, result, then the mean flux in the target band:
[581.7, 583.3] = -0.008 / 15.1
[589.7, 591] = 0.234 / 12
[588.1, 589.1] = 0.456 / 9.83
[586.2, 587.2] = 0.047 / 14.3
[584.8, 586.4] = 0.030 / 14.6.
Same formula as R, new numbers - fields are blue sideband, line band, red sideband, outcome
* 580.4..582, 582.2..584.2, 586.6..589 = -0.11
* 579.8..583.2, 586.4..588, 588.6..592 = -0.12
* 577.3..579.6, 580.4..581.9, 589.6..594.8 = -0.03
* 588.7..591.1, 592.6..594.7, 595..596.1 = -0.15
